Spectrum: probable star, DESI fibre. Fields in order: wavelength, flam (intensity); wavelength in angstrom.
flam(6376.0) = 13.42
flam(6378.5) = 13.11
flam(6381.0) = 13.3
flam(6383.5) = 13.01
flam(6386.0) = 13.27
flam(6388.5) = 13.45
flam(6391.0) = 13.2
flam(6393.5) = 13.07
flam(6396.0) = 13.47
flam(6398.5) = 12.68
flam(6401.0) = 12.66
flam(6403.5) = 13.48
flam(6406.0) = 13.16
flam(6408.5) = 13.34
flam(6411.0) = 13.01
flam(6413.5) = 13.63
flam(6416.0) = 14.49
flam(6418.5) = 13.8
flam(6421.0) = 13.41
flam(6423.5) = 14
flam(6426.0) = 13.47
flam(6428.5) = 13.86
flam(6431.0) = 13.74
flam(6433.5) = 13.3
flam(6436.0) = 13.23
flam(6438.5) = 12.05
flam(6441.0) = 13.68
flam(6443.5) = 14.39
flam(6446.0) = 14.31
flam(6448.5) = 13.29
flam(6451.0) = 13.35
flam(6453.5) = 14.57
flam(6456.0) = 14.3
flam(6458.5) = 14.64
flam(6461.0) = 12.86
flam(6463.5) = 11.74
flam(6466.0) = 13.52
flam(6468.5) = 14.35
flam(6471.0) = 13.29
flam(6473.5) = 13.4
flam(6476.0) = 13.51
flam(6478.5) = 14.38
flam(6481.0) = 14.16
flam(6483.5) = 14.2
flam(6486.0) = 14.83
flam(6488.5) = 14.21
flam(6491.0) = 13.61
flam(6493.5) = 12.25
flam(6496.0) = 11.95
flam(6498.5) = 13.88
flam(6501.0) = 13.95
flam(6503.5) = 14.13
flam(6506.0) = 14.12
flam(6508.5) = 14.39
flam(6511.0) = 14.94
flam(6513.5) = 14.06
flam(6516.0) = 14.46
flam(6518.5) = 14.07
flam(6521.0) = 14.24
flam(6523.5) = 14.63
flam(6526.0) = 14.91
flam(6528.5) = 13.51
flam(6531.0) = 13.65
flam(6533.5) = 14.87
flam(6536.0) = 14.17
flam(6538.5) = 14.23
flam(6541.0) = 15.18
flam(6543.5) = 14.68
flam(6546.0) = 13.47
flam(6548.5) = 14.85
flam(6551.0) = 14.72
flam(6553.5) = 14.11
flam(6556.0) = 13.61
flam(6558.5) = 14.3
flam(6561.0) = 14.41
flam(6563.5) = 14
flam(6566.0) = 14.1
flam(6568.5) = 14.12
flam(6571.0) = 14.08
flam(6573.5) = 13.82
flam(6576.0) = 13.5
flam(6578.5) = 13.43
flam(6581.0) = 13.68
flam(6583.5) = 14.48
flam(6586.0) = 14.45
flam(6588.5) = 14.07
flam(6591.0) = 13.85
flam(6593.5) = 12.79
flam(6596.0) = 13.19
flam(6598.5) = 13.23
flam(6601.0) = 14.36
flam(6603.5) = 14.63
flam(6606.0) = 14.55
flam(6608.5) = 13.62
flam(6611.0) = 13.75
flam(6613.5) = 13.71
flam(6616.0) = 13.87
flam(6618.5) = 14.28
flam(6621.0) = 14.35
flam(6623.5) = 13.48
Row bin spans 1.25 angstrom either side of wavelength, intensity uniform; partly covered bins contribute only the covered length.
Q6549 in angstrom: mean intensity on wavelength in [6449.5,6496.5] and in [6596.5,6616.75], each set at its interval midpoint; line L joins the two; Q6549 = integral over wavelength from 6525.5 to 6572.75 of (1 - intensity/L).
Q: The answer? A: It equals -1.46 angstrom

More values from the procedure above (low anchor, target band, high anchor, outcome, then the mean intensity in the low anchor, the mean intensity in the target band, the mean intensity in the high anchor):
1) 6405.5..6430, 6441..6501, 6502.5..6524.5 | 1.4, 13.6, 13.7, 14.3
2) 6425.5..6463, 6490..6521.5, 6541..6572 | 0.3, 13.6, 13.8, 14.2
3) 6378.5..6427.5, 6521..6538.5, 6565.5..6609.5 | -0.7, 13.4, 14.3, 13.9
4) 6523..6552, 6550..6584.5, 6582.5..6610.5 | 0.3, 14.4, 14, 13.9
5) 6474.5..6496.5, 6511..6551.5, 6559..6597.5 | -1.7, 13.7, 14.4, 13.9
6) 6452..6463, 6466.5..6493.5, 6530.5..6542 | 0.3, 13.9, 13.9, 14.5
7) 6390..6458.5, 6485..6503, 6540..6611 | 0.3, 13.5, 13.5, 14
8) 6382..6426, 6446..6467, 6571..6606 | -0.1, 13.4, 13.6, 13.8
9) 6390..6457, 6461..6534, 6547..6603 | -0.7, 13.5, 13.9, 14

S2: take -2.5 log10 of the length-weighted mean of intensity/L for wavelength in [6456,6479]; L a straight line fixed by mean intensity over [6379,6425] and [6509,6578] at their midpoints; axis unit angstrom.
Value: 0.02 mag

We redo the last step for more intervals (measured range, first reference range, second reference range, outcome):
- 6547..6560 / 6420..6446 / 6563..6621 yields -0.04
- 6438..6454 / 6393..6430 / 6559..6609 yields -0.01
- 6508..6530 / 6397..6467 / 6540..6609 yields -0.04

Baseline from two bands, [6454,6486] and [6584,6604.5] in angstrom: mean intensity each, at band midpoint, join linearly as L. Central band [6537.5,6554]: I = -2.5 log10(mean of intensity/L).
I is -0.05 mag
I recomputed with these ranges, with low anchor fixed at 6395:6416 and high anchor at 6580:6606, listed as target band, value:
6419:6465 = -0.02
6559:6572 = -0.03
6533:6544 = -0.07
